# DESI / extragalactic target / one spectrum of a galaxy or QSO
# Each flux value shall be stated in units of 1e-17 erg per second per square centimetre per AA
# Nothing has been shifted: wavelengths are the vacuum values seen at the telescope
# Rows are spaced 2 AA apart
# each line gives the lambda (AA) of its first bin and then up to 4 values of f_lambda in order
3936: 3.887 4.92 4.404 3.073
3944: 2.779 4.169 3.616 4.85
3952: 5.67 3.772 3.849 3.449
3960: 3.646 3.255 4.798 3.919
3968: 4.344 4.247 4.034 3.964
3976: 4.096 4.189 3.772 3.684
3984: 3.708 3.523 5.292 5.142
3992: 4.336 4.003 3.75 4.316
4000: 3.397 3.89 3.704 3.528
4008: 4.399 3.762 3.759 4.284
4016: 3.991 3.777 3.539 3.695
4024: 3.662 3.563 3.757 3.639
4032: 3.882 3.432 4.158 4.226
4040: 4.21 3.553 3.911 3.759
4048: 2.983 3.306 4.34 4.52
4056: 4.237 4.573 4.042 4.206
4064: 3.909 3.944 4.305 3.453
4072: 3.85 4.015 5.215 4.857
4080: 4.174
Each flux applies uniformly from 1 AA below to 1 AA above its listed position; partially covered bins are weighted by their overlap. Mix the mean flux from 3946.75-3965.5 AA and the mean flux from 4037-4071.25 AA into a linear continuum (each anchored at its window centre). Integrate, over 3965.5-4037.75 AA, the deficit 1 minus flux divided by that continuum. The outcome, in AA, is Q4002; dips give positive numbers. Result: 1.5 AA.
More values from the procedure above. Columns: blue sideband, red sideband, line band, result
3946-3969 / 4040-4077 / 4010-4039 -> 1.68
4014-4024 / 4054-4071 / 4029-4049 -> 0.83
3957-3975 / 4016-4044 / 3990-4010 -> -0.55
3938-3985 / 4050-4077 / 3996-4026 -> 1.85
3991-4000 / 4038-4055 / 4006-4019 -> 0.02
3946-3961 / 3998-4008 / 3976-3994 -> -1.33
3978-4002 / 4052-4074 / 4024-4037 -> 1.16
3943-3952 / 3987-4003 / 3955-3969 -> 0.77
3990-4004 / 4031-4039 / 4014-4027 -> 0.69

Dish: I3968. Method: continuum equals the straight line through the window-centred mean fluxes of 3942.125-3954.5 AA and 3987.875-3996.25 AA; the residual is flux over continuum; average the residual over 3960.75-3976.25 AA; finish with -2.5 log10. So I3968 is 0.051 mag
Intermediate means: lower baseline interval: 4.08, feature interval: 4.07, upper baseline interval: 4.49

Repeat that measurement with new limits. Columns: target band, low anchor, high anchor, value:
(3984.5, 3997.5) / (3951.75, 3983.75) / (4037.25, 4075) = -0.09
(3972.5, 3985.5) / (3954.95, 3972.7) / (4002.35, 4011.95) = 0.01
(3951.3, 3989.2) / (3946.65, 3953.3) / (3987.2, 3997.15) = 0.13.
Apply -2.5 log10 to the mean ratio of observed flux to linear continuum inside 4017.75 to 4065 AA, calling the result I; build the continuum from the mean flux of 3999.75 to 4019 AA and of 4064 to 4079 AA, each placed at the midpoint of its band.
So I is 0.05 mag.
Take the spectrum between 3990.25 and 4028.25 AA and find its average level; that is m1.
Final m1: 3.88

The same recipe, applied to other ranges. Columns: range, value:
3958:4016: 4.02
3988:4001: 4.24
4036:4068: 4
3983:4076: 3.95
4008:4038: 3.81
